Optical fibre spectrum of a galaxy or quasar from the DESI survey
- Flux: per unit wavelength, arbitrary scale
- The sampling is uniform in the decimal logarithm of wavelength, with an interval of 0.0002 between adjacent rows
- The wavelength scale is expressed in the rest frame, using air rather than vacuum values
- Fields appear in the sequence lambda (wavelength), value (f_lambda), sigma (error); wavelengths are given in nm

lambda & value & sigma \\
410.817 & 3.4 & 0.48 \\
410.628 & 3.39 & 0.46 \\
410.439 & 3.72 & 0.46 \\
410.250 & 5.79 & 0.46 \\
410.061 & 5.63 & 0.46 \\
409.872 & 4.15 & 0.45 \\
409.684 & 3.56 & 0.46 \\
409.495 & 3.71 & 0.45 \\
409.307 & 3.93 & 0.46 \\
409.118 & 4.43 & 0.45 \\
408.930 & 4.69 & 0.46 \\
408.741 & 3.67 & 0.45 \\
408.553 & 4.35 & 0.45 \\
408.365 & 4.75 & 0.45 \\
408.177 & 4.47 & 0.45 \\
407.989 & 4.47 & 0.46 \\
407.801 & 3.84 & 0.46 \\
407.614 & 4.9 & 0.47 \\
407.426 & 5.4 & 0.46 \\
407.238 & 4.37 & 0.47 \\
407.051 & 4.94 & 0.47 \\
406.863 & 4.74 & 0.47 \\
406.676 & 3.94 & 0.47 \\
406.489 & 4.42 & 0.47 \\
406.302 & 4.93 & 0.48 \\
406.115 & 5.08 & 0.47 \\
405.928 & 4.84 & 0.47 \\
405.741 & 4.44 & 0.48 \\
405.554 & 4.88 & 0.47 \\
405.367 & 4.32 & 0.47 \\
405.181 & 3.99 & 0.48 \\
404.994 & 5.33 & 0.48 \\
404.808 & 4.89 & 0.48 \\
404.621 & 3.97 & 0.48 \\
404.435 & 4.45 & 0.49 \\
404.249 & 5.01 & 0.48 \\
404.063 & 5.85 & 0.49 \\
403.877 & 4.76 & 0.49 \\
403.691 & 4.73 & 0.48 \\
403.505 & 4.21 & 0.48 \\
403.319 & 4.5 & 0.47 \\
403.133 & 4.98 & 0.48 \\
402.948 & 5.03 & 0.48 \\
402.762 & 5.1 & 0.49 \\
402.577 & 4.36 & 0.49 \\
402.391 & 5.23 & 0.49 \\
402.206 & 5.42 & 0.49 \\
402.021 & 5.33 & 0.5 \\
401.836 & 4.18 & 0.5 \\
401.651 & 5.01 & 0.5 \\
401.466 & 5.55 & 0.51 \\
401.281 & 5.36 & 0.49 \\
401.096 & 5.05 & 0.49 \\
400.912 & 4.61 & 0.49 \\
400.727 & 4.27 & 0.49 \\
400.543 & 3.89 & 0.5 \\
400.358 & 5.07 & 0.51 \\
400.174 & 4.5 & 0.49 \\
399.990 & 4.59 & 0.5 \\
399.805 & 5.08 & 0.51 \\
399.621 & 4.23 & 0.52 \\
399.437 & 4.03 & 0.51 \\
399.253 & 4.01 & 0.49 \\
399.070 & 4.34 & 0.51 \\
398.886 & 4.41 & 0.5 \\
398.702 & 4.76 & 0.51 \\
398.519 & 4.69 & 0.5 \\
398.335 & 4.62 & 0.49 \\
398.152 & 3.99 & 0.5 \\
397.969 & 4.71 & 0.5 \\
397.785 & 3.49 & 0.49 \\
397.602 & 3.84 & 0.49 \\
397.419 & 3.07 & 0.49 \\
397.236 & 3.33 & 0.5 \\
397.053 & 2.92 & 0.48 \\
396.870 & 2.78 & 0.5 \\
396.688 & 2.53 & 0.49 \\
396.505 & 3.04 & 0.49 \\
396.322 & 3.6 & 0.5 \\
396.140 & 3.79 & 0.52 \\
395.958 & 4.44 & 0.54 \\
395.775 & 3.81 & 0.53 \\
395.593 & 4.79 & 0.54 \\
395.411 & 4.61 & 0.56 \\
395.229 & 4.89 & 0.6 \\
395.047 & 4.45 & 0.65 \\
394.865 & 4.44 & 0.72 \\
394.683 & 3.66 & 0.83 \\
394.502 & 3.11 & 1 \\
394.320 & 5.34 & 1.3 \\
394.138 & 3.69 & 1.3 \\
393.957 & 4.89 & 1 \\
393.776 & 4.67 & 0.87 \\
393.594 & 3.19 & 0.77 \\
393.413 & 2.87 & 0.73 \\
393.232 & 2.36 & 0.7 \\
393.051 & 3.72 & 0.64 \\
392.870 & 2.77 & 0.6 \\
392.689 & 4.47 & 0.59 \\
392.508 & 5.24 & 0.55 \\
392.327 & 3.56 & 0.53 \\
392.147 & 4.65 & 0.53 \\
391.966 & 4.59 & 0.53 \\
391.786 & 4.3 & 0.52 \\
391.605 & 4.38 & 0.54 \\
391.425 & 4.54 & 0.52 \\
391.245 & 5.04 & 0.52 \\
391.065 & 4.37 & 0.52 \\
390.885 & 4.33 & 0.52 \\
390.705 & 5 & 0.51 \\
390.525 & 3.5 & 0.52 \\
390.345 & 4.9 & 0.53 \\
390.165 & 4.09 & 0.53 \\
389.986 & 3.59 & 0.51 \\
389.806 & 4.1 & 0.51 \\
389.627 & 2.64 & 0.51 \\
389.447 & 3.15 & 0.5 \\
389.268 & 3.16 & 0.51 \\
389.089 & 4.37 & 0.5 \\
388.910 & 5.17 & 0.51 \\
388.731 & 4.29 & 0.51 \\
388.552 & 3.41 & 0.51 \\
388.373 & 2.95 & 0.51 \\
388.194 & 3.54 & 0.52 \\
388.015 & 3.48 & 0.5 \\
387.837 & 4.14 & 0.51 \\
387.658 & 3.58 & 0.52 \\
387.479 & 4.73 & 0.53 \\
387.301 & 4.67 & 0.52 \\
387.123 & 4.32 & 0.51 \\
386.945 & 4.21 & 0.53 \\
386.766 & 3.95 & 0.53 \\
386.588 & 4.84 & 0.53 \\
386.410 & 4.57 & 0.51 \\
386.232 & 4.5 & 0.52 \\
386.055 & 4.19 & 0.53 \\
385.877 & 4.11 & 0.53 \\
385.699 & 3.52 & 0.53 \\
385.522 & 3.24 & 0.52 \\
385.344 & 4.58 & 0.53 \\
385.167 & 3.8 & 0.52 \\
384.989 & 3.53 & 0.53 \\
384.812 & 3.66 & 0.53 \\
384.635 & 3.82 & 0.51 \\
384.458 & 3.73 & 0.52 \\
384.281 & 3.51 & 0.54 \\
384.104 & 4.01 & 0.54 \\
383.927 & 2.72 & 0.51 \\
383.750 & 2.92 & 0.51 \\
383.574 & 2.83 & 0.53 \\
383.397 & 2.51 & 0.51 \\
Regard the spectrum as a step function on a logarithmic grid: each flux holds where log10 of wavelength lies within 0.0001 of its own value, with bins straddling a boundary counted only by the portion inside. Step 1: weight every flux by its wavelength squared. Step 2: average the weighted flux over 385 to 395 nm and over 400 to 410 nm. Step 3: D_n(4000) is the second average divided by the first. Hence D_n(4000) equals 1.24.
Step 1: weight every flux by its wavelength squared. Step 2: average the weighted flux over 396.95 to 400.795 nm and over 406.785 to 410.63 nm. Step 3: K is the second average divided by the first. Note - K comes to 1.1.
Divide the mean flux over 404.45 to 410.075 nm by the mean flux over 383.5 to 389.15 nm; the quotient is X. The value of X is 1.15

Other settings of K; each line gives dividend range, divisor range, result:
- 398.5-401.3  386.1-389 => 1.16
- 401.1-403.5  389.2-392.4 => 1.28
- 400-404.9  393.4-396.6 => 1.22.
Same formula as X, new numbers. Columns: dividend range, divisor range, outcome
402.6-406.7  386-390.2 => 1.19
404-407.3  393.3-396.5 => 1.14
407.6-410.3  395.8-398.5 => 1.21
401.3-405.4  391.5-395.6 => 1.18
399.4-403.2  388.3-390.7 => 1.25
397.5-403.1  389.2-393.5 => 1.16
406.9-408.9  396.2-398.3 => 1.32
